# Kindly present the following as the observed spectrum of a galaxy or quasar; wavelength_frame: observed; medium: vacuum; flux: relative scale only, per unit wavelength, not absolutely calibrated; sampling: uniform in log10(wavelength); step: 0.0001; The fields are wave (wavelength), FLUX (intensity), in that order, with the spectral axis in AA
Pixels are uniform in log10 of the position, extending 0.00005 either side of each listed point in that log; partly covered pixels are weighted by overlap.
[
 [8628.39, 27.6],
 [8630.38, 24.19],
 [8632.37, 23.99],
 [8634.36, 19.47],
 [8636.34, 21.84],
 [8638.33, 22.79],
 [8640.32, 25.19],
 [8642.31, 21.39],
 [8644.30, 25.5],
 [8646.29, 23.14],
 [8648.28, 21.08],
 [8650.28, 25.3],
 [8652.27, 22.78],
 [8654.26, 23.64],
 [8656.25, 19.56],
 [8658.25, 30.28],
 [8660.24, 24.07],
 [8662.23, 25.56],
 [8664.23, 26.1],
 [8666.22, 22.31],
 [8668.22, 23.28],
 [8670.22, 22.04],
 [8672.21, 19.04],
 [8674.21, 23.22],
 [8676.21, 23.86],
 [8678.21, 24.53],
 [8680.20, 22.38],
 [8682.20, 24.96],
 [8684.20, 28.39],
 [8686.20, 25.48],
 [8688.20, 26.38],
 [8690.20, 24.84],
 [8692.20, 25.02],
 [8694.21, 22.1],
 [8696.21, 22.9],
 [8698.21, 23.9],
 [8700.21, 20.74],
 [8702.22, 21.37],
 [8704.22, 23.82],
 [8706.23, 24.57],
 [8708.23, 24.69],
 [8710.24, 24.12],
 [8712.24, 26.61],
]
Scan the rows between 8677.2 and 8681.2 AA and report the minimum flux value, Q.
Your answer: 22.38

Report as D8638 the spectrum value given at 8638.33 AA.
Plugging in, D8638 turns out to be 22.79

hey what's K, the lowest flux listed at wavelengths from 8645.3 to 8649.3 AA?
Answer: 21.08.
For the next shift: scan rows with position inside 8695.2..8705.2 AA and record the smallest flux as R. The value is 20.74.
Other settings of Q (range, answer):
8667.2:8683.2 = 19.04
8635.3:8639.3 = 21.84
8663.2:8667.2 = 22.31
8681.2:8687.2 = 24.96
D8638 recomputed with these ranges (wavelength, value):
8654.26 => 23.64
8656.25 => 19.56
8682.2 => 24.96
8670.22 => 22.04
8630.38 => 24.19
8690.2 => 24.84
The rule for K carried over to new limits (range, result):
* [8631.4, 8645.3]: 19.47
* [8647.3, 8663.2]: 19.56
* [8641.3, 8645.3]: 21.39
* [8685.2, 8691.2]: 24.84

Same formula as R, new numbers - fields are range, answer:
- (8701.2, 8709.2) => 21.37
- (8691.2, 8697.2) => 22.1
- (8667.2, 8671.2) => 22.04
